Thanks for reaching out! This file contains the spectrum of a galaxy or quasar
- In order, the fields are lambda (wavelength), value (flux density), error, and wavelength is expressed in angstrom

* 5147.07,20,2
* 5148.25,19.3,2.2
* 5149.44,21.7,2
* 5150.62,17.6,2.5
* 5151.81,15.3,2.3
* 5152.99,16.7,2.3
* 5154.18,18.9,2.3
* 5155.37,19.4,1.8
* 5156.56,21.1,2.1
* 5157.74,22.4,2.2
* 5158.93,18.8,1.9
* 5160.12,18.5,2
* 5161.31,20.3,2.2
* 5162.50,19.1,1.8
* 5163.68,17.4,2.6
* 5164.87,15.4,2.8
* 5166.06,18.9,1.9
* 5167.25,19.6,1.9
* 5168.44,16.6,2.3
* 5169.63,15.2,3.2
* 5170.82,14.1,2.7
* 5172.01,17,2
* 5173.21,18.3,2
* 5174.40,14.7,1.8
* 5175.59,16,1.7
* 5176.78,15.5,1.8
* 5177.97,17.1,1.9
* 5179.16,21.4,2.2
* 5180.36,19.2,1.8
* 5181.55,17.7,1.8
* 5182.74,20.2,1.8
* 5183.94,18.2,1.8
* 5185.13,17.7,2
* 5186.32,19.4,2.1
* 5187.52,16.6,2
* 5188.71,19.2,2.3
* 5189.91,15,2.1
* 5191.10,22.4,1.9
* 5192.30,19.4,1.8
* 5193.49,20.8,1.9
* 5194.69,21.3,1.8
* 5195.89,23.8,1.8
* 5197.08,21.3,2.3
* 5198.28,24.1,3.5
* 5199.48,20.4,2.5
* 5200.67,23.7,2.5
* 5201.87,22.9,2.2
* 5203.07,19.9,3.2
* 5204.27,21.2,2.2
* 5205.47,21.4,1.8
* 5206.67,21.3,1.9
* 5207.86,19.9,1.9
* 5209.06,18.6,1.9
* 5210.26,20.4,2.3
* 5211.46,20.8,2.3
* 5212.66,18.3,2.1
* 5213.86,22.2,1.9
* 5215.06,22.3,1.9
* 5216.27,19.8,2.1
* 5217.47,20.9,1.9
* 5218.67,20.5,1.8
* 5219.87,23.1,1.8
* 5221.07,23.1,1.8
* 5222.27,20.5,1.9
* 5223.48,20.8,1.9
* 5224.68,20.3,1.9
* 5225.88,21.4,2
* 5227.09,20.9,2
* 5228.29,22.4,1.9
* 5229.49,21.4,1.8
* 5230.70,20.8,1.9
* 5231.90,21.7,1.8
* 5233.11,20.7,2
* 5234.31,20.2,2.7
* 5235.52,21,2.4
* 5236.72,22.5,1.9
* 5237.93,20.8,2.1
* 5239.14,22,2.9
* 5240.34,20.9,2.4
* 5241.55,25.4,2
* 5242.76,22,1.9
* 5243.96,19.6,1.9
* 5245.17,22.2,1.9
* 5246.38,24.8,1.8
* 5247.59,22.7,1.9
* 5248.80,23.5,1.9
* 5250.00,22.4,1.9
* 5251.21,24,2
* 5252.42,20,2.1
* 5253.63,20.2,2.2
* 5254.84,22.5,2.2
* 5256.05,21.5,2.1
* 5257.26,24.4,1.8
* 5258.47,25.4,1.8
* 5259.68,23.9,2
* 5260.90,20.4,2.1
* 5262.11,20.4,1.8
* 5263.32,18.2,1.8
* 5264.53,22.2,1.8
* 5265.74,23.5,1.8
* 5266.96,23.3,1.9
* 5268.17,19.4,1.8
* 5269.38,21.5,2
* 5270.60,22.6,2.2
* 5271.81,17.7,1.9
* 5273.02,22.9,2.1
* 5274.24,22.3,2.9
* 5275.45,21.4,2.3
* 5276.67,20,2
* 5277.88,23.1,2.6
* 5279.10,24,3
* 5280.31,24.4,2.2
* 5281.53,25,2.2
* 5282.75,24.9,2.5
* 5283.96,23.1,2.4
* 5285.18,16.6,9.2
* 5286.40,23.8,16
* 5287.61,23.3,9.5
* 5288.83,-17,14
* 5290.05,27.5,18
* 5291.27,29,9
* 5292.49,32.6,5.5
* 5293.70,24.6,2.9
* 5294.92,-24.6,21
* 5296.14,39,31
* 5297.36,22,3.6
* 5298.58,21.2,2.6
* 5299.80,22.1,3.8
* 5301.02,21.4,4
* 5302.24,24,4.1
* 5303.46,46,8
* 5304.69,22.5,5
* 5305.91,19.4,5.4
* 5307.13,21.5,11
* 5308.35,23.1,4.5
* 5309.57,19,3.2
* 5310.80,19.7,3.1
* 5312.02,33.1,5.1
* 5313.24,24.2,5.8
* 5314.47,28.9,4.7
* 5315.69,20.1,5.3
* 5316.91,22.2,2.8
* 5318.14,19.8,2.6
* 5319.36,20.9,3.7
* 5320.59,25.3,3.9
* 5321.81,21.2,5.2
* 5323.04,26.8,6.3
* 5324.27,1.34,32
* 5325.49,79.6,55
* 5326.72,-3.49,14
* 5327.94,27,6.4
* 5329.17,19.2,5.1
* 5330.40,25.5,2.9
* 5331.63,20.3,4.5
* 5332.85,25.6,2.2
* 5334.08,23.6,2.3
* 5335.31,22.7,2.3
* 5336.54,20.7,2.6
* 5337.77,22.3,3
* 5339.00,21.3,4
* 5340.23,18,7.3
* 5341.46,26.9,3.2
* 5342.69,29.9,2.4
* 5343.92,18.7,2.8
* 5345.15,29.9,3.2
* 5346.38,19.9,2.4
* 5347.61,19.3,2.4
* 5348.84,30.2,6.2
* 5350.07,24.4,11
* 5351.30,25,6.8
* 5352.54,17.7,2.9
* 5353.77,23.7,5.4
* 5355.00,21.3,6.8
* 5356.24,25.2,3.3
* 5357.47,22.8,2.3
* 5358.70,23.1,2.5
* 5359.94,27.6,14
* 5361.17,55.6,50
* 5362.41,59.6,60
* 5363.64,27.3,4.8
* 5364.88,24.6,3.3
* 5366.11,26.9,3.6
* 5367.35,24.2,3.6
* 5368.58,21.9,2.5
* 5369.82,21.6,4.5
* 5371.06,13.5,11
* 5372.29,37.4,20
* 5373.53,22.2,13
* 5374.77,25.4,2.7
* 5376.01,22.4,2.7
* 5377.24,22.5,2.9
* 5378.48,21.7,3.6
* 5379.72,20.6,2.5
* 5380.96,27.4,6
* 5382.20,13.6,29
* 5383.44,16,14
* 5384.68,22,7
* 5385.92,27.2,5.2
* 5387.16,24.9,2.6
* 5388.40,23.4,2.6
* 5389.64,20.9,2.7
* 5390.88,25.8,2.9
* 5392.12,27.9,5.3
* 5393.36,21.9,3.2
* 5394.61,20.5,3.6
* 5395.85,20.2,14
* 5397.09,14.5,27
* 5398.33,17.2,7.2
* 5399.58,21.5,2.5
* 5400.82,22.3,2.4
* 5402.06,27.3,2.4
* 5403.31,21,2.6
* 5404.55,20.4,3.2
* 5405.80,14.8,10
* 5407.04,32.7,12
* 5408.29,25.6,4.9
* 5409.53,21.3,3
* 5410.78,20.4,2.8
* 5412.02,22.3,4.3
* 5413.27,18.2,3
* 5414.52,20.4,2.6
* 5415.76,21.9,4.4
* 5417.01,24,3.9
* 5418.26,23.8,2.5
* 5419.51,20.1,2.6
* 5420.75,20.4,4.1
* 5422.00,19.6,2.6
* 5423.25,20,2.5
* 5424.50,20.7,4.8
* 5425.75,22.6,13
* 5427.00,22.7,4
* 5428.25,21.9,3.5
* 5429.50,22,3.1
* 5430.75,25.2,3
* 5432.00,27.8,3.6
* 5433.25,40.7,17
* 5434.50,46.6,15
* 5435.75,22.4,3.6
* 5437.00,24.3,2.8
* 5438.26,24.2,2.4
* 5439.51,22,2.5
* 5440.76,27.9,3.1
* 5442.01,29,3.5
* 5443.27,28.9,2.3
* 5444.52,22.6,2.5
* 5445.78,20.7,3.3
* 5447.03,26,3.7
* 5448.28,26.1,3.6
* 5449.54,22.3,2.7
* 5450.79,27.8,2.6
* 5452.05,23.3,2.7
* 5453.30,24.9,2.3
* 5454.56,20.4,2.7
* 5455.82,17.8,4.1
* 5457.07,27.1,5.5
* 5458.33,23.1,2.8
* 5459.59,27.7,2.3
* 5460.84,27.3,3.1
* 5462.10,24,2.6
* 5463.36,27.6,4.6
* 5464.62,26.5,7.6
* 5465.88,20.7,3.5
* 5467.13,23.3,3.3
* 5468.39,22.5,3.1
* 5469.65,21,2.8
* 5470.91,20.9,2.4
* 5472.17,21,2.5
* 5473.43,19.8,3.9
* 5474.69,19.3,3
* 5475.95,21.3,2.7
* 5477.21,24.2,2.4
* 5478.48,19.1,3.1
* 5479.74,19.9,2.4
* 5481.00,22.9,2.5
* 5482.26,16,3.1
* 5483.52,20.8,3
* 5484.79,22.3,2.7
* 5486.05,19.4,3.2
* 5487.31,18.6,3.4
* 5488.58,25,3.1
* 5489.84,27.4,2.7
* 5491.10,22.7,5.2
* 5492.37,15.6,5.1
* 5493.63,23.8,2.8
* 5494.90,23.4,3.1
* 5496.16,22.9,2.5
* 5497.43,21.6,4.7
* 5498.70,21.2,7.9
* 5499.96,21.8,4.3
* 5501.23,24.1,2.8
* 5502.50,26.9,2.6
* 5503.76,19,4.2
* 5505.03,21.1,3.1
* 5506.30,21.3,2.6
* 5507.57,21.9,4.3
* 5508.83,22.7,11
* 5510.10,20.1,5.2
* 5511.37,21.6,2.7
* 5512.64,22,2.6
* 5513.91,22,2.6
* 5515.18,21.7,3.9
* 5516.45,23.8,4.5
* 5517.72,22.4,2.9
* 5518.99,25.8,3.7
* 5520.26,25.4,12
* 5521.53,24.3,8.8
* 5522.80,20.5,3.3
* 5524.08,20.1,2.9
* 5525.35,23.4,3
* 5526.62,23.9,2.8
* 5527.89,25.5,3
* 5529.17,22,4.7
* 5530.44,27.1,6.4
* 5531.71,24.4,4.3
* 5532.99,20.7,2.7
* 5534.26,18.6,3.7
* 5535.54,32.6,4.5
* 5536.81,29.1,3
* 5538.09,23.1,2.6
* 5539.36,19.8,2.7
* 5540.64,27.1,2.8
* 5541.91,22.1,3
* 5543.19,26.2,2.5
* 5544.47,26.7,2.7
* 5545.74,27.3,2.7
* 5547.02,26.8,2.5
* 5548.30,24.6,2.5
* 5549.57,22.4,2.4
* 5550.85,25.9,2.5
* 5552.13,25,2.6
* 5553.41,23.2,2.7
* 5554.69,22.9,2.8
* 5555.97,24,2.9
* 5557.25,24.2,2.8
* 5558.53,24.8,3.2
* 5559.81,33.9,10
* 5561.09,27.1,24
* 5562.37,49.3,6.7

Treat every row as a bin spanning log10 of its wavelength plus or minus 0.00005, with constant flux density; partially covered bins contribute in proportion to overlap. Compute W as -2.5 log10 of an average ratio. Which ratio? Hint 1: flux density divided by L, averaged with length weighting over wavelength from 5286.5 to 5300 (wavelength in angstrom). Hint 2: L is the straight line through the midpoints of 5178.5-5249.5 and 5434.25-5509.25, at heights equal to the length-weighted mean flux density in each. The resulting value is 0.18 mag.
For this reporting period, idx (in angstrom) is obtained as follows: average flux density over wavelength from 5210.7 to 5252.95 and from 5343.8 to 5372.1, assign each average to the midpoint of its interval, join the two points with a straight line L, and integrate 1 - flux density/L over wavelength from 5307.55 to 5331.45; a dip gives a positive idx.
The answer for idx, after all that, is 1.2 angstrom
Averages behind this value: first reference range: 21.6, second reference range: 26.6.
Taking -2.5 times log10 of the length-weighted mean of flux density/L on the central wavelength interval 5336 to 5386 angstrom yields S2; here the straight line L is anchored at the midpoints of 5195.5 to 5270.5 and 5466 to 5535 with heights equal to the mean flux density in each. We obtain -0.14 mag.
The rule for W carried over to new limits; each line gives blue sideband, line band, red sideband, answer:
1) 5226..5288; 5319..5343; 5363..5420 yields -0.07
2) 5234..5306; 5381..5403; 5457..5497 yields 0.02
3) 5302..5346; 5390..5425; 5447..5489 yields 0.07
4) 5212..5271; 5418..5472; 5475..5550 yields -0.09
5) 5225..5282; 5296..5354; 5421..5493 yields -0.06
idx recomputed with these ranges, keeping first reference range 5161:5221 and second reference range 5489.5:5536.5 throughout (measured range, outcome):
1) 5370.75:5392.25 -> -1.61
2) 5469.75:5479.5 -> 0.73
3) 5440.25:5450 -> -1.46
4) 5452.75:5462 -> -0.73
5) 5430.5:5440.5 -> -3.27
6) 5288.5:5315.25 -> -2.01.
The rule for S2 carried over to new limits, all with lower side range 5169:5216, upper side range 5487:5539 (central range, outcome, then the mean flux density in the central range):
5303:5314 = -0.21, 25.1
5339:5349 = -0.12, 23.7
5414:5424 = 0.03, 21.3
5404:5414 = -0.01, 21.9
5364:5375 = -0.13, 24.2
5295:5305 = -0.19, 24.7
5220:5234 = -0.08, 21.3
